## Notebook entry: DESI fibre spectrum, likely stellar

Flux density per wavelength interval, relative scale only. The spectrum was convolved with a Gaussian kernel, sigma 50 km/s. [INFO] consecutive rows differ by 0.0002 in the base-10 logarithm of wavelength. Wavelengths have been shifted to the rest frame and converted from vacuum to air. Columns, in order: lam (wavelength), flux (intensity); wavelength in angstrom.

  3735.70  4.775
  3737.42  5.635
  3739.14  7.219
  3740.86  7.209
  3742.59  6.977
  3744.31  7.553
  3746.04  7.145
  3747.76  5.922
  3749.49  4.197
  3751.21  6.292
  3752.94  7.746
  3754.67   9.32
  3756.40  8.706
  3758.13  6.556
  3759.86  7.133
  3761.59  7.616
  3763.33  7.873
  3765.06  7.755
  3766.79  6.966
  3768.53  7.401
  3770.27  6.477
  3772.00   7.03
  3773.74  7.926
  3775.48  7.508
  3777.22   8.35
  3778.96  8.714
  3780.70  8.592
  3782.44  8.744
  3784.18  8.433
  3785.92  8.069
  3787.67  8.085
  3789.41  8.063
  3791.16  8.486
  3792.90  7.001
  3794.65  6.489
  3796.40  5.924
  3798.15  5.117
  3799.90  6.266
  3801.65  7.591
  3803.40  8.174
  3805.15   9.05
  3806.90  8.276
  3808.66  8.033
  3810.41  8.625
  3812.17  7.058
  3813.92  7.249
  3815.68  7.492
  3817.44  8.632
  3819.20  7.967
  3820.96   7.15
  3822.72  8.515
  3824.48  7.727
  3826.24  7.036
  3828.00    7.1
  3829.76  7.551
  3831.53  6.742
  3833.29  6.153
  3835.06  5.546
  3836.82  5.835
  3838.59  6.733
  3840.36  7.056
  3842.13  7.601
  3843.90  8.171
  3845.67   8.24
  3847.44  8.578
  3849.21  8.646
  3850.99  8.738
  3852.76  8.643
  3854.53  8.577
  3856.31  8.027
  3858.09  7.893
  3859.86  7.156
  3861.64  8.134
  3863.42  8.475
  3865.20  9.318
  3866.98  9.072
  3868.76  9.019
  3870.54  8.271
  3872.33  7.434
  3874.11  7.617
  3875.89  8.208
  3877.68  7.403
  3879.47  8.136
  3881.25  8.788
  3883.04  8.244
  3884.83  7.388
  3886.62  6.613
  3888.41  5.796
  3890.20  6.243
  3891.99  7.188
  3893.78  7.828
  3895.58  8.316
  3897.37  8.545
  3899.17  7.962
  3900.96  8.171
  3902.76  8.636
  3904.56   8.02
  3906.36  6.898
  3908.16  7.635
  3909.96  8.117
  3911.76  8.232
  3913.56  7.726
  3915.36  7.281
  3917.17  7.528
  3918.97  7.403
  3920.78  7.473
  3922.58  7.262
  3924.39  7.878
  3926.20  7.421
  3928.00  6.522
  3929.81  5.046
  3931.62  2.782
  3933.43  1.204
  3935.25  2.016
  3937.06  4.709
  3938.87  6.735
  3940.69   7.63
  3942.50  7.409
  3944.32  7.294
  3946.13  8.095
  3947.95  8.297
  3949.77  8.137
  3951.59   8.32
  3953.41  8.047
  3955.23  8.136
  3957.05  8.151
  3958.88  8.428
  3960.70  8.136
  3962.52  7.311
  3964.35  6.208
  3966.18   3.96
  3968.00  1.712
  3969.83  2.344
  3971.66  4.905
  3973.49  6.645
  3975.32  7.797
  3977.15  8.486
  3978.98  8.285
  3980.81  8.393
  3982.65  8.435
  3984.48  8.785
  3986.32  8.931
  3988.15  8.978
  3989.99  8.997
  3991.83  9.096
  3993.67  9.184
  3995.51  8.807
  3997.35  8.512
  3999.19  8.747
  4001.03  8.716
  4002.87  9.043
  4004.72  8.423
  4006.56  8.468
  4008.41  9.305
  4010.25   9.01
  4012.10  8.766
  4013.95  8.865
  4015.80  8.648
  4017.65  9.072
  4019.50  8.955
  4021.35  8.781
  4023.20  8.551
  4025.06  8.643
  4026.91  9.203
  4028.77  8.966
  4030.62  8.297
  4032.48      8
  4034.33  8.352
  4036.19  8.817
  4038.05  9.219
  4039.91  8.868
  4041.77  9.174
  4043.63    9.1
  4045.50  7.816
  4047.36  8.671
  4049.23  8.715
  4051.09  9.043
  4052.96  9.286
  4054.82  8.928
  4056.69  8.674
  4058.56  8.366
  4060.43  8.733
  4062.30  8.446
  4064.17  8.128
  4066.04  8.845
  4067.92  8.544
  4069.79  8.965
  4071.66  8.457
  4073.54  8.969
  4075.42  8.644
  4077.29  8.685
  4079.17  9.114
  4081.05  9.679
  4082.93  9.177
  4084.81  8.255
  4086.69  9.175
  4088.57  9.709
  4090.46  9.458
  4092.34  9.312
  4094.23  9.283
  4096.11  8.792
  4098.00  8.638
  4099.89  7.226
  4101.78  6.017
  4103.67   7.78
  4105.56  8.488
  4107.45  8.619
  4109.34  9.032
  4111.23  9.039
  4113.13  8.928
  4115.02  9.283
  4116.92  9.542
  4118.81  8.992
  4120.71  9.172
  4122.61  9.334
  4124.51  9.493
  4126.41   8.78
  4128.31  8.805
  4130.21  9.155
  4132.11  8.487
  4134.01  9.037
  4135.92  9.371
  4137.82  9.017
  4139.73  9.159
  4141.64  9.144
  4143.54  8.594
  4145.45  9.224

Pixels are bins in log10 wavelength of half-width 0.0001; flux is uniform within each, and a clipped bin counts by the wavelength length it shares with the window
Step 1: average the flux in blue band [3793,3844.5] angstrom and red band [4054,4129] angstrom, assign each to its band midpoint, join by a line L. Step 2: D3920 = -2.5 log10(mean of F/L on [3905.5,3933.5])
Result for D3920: 0.15 mag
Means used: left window 7.26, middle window 6.81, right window 8.79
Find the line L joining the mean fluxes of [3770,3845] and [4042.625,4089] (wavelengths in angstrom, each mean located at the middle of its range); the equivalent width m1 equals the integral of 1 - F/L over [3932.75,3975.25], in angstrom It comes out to 9.9 angstrom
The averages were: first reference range 7.51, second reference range 8.8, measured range 6.31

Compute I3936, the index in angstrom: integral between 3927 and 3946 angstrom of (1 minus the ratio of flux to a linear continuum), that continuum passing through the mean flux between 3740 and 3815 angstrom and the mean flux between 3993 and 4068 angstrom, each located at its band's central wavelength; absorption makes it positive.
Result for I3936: 6.9 angstrom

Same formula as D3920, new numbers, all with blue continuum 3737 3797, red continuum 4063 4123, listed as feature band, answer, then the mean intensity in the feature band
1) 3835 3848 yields 0.064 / 7.29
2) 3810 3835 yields 0.035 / 7.41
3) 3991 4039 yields -0.041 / 8.79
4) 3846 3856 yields -0.107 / 8.58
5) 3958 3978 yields 0.350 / 5.98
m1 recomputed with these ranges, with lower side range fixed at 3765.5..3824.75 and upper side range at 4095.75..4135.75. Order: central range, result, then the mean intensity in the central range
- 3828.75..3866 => 0.7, 7.7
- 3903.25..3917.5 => 0.6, 7.71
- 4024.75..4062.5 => -1.2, 8.74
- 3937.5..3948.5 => 1.0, 7.43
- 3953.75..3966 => 1.0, 7.51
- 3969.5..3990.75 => 1.4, 7.72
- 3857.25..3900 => 0.4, 7.88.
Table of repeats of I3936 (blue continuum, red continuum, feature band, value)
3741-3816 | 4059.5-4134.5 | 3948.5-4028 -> 3.3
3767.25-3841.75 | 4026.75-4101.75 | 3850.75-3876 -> -1.7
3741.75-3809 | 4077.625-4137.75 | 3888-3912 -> 0.9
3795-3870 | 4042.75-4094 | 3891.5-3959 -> 8.2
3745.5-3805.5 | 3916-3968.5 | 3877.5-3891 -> -0.9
